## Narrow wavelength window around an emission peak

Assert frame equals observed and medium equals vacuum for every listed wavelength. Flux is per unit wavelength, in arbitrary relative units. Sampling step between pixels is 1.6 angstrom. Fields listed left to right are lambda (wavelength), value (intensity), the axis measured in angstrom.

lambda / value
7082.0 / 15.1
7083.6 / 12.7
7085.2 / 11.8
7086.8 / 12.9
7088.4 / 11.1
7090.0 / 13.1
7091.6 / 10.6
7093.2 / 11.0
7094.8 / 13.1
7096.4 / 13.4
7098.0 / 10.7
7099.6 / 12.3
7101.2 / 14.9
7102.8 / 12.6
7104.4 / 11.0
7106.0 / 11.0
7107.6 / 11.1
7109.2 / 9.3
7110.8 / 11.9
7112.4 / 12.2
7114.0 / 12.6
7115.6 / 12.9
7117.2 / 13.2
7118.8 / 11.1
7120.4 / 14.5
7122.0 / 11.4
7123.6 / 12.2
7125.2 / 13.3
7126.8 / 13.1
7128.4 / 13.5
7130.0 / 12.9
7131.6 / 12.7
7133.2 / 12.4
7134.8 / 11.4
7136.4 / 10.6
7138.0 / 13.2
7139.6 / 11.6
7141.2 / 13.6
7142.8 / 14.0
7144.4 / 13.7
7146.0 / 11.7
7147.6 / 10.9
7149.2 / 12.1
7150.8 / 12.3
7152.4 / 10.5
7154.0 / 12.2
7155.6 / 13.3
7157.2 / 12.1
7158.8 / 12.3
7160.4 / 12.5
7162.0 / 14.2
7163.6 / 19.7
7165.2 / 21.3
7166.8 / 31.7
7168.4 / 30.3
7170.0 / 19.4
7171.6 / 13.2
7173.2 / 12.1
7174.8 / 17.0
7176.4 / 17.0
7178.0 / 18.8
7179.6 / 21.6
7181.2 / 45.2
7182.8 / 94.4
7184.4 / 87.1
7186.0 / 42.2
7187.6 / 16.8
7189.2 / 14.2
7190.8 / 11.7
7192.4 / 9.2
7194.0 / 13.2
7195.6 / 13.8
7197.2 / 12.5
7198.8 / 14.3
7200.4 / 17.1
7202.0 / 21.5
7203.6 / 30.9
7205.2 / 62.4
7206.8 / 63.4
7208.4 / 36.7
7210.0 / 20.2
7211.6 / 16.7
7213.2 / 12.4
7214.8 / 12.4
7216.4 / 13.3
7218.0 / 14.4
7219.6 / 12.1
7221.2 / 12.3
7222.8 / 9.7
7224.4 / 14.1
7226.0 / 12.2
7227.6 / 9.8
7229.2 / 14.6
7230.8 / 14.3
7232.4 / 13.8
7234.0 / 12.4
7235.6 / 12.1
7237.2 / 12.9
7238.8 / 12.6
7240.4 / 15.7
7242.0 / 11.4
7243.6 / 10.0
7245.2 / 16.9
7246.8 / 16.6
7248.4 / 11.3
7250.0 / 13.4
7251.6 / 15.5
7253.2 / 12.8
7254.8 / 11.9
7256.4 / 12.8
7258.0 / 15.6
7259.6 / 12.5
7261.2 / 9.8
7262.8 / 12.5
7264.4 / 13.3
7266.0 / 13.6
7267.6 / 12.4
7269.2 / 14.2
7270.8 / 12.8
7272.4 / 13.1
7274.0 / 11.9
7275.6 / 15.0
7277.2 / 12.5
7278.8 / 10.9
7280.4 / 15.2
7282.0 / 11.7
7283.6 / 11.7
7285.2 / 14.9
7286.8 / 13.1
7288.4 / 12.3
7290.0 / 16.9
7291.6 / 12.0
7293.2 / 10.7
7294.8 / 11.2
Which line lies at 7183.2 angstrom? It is H-alpha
